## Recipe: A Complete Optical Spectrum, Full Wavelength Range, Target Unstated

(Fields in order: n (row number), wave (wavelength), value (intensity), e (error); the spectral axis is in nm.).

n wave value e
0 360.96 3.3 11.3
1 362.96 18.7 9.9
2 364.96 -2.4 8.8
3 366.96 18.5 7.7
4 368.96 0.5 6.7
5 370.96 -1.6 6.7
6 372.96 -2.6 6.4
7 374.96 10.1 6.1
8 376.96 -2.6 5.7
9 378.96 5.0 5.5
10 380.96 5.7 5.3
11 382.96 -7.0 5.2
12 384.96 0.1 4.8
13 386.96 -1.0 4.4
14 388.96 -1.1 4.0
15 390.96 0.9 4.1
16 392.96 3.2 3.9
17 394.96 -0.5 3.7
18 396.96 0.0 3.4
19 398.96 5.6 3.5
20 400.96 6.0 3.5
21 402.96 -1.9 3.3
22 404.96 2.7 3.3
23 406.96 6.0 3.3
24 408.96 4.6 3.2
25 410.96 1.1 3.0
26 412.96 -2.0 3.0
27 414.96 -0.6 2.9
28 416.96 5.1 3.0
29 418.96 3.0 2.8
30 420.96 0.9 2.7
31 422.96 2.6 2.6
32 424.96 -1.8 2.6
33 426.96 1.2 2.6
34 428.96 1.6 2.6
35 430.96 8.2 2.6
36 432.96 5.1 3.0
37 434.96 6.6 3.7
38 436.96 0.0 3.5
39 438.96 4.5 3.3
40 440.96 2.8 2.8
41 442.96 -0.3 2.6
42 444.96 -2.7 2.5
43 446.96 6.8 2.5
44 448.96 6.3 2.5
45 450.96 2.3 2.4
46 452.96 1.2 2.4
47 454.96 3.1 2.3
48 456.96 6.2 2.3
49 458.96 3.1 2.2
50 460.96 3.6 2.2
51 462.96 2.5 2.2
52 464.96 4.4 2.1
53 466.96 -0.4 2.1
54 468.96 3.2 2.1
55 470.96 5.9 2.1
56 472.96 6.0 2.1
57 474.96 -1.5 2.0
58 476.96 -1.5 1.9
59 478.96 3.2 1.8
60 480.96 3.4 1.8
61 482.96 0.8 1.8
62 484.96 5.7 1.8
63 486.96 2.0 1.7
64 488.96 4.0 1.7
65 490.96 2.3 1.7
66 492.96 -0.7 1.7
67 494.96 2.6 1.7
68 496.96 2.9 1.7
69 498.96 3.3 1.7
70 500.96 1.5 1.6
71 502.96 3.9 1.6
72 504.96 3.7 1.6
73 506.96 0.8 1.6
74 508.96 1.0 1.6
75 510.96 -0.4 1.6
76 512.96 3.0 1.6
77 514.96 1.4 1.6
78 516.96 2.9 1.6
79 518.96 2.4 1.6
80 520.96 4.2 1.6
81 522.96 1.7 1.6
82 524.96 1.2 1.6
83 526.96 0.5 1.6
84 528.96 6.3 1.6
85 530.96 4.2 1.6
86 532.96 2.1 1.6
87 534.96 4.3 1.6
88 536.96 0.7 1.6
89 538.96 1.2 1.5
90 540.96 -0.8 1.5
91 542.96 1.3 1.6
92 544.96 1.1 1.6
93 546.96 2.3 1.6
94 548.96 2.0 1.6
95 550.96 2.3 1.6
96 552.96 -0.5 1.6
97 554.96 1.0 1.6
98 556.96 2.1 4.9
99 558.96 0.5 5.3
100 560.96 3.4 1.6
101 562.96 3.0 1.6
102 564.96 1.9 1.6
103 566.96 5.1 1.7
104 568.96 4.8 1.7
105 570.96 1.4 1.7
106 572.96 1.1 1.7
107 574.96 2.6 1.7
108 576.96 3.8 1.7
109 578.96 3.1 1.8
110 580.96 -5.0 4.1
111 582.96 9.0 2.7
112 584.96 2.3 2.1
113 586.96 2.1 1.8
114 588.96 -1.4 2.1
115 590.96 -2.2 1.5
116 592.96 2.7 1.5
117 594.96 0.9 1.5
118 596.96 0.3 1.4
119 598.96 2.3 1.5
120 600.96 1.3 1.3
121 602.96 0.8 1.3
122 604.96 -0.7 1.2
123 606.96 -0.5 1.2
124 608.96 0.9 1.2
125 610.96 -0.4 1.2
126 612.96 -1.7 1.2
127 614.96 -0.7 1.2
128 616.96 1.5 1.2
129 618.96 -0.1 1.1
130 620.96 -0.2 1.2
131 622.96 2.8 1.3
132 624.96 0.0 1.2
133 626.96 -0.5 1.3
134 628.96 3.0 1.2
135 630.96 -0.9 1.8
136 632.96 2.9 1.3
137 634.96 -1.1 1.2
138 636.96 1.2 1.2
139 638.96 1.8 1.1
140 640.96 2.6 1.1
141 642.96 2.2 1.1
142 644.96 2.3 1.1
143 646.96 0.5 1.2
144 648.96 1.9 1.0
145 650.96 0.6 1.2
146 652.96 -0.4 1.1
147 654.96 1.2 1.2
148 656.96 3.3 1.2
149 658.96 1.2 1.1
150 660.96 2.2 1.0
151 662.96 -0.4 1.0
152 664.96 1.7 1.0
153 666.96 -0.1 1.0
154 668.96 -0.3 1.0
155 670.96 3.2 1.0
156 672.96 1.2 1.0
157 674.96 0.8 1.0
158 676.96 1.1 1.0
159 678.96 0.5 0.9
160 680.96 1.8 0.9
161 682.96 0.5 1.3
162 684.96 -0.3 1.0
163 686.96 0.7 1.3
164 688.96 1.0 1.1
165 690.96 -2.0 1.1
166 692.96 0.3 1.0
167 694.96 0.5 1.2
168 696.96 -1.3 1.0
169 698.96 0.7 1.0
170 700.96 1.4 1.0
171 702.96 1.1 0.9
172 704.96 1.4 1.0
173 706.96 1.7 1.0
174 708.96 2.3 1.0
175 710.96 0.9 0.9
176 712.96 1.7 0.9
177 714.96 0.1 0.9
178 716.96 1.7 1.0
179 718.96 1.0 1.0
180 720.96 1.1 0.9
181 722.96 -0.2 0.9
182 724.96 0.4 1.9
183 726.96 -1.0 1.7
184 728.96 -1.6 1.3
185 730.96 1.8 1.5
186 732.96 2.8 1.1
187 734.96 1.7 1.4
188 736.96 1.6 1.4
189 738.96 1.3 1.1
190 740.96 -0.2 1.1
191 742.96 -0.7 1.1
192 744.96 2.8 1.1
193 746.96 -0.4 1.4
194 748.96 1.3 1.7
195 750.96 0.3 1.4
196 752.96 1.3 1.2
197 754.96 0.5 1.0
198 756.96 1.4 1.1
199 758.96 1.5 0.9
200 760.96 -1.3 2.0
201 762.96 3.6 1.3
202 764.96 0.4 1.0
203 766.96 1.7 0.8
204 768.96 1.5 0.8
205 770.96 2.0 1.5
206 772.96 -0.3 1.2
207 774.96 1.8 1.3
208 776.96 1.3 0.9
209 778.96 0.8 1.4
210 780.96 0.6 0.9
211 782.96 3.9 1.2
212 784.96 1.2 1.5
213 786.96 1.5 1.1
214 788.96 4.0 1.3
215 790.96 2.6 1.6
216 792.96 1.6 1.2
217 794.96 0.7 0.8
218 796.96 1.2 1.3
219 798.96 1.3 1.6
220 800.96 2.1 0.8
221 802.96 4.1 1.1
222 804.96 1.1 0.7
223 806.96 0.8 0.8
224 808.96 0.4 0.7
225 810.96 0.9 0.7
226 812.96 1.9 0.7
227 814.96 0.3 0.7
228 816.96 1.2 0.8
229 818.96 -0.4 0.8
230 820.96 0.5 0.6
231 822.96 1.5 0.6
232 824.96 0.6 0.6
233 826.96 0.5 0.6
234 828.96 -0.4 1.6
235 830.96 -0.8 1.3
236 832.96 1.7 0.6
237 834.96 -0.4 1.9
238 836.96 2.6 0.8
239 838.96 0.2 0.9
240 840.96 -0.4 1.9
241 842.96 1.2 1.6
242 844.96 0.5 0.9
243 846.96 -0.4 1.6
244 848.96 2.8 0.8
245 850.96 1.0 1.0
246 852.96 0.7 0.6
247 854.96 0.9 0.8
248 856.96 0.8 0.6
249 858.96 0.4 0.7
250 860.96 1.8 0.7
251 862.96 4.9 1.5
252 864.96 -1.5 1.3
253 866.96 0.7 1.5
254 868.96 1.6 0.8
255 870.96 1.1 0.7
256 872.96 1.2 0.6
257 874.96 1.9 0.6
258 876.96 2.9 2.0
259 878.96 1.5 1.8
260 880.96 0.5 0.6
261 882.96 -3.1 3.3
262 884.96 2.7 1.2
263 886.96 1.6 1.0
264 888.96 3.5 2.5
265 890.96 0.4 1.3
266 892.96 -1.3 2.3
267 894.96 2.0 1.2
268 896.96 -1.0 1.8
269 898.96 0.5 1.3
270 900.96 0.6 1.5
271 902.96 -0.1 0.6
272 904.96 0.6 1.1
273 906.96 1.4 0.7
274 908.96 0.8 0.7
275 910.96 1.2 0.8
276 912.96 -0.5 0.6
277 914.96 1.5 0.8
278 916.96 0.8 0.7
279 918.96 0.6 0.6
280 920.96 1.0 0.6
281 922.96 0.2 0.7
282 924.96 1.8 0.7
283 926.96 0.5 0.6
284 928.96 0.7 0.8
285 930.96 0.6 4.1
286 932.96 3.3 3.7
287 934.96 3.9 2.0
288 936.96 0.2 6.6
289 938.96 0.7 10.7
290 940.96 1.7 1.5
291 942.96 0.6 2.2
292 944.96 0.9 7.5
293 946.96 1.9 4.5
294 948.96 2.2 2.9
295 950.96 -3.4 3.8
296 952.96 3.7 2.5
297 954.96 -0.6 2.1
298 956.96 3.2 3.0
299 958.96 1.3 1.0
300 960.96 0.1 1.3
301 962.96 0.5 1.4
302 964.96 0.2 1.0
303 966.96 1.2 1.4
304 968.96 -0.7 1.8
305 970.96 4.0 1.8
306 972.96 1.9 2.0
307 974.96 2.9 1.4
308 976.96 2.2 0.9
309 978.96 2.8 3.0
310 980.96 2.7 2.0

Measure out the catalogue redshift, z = 0.48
